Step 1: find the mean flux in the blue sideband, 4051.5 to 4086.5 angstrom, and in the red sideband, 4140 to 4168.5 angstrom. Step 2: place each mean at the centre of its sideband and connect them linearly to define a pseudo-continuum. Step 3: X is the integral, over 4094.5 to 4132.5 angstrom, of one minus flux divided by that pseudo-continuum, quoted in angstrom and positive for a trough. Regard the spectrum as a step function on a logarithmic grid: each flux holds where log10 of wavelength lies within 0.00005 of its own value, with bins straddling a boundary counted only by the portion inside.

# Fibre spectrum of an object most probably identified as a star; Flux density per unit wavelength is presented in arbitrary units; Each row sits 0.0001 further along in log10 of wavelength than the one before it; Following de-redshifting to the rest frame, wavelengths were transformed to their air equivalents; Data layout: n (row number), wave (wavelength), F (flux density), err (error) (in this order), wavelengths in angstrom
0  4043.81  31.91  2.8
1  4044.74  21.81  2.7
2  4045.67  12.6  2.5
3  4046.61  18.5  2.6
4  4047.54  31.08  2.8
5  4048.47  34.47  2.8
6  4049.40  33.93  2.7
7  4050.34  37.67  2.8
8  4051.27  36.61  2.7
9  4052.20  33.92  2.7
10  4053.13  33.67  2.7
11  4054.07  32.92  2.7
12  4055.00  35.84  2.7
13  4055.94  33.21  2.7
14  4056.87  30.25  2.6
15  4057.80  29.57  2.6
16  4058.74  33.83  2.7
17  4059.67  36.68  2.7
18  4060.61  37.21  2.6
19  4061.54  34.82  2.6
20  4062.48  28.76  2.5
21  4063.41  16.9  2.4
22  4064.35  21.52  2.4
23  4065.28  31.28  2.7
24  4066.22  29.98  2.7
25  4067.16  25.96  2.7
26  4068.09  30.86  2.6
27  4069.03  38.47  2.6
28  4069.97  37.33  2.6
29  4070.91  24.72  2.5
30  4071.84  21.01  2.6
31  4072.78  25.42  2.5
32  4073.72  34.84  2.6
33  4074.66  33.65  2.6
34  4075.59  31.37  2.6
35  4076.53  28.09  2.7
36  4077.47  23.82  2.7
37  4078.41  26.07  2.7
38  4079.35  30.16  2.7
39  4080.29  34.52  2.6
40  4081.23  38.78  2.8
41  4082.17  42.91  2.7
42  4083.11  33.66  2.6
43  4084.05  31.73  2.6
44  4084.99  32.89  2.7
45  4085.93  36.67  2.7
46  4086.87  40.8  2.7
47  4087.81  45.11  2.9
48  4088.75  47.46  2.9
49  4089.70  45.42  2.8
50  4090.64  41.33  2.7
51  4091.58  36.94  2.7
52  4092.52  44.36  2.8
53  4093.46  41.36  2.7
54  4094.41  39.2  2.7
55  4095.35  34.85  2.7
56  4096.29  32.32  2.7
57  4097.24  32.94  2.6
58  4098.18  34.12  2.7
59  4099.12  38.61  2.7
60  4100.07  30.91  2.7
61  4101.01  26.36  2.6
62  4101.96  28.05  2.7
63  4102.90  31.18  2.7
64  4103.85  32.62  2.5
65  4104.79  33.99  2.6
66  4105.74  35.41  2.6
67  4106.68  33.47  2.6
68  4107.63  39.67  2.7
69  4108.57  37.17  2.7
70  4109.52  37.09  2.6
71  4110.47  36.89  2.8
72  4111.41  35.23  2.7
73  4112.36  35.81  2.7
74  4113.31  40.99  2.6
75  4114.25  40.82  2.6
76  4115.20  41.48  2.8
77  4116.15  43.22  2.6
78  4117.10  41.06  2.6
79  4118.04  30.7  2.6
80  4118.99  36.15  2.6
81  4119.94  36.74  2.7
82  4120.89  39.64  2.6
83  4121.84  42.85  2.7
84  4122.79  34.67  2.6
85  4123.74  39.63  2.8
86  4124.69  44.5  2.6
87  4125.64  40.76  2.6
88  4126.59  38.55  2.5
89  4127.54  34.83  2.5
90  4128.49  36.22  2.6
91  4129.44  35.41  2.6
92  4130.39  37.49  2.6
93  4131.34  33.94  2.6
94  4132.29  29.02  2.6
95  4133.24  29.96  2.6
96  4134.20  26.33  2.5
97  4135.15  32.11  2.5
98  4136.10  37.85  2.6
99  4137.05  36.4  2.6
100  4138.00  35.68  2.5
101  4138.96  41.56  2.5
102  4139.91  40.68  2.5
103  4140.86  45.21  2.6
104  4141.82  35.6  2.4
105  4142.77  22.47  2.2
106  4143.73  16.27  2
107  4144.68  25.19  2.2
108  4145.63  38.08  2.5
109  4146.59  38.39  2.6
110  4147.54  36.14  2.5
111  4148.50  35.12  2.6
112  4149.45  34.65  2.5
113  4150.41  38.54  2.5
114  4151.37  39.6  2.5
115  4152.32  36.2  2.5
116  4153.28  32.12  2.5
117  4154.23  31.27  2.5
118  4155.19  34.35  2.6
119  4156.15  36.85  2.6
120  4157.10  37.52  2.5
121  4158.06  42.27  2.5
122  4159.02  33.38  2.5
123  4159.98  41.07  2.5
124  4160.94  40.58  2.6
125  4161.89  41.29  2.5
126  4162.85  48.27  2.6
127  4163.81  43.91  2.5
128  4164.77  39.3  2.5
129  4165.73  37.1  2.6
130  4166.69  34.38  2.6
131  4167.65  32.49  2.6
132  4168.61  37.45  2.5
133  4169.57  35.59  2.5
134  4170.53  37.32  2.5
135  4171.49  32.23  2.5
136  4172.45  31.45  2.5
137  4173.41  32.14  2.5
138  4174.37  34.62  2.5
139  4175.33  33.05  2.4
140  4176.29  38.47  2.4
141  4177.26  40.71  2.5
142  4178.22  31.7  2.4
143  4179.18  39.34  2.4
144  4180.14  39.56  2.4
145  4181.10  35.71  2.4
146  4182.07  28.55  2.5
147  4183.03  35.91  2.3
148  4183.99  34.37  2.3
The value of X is -2.5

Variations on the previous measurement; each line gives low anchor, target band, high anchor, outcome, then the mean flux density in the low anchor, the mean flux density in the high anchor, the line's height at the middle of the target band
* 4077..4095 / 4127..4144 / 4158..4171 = 1.9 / 37.5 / 38.8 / 38.3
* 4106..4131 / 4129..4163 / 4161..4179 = 1.9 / 38.1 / 36.9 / 37.4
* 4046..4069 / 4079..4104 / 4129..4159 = -3.1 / 31.2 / 34.6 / 32.6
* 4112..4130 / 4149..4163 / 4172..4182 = -0.4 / 38.6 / 35.4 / 36.6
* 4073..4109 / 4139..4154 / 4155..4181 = 0.9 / 35.3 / 37.3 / 36.7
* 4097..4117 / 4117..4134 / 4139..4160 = -0.5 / 35.7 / 35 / 35.4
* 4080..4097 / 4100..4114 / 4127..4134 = 0.7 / 38.9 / 33.6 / 36.5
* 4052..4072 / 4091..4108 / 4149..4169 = -0.6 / 31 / 37.7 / 33.6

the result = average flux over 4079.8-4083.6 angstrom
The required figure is 37.4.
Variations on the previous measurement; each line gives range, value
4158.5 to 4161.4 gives 38.3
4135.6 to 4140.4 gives 38.5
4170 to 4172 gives 34.8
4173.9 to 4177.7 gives 36.6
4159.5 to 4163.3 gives 42.8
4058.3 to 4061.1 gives 36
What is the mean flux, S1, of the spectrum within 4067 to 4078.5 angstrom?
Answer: 29.6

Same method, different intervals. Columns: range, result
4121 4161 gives 35.7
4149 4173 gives 37.1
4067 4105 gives 34.2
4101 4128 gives 37.1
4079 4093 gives 38.9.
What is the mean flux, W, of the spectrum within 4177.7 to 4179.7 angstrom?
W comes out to 35.8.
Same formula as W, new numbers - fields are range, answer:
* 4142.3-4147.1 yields 28.2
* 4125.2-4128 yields 38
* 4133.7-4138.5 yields 33.6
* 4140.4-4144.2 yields 29.8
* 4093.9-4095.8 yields 37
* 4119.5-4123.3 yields 38.5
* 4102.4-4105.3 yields 32.6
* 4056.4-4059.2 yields 31.2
